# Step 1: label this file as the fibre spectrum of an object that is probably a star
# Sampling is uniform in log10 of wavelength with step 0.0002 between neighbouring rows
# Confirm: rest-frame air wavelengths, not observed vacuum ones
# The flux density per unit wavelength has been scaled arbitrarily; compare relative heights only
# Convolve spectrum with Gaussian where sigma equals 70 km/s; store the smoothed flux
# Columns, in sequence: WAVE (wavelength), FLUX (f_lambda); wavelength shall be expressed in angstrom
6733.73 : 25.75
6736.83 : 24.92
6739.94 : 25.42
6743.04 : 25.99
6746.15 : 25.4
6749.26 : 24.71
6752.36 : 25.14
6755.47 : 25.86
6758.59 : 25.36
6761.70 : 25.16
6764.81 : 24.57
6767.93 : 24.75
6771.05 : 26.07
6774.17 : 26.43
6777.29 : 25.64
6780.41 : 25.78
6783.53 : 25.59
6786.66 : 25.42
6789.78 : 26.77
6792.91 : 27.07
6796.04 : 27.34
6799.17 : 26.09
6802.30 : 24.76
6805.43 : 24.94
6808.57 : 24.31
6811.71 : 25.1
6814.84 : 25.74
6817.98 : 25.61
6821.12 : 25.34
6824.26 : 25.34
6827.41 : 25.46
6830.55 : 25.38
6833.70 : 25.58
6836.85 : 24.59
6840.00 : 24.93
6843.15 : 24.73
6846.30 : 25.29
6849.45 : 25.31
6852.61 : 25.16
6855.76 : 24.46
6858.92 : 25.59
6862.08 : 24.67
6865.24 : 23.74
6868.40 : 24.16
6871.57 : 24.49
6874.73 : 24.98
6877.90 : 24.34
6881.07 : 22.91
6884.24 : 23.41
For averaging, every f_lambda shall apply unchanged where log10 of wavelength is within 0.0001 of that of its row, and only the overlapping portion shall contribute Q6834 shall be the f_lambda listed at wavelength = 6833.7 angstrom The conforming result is 25.58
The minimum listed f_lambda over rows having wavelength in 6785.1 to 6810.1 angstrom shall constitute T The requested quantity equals 24.31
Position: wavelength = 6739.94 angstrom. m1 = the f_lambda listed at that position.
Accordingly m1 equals 25.42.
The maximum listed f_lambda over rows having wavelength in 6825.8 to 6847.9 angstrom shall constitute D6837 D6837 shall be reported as 25.58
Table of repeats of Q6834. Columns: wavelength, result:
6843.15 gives 24.73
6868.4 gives 24.16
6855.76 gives 24.46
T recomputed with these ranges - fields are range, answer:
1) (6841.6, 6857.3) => 24.46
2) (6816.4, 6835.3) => 25.34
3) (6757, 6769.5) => 24.57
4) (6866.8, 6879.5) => 24.16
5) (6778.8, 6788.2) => 25.42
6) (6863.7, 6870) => 23.74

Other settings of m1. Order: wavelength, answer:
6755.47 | 25.86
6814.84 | 25.74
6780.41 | 25.78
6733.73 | 25.75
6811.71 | 25.1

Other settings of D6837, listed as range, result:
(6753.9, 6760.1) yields 25.86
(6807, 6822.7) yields 25.74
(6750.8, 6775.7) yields 26.43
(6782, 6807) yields 27.34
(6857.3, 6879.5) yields 25.59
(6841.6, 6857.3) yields 25.31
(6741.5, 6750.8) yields 25.99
